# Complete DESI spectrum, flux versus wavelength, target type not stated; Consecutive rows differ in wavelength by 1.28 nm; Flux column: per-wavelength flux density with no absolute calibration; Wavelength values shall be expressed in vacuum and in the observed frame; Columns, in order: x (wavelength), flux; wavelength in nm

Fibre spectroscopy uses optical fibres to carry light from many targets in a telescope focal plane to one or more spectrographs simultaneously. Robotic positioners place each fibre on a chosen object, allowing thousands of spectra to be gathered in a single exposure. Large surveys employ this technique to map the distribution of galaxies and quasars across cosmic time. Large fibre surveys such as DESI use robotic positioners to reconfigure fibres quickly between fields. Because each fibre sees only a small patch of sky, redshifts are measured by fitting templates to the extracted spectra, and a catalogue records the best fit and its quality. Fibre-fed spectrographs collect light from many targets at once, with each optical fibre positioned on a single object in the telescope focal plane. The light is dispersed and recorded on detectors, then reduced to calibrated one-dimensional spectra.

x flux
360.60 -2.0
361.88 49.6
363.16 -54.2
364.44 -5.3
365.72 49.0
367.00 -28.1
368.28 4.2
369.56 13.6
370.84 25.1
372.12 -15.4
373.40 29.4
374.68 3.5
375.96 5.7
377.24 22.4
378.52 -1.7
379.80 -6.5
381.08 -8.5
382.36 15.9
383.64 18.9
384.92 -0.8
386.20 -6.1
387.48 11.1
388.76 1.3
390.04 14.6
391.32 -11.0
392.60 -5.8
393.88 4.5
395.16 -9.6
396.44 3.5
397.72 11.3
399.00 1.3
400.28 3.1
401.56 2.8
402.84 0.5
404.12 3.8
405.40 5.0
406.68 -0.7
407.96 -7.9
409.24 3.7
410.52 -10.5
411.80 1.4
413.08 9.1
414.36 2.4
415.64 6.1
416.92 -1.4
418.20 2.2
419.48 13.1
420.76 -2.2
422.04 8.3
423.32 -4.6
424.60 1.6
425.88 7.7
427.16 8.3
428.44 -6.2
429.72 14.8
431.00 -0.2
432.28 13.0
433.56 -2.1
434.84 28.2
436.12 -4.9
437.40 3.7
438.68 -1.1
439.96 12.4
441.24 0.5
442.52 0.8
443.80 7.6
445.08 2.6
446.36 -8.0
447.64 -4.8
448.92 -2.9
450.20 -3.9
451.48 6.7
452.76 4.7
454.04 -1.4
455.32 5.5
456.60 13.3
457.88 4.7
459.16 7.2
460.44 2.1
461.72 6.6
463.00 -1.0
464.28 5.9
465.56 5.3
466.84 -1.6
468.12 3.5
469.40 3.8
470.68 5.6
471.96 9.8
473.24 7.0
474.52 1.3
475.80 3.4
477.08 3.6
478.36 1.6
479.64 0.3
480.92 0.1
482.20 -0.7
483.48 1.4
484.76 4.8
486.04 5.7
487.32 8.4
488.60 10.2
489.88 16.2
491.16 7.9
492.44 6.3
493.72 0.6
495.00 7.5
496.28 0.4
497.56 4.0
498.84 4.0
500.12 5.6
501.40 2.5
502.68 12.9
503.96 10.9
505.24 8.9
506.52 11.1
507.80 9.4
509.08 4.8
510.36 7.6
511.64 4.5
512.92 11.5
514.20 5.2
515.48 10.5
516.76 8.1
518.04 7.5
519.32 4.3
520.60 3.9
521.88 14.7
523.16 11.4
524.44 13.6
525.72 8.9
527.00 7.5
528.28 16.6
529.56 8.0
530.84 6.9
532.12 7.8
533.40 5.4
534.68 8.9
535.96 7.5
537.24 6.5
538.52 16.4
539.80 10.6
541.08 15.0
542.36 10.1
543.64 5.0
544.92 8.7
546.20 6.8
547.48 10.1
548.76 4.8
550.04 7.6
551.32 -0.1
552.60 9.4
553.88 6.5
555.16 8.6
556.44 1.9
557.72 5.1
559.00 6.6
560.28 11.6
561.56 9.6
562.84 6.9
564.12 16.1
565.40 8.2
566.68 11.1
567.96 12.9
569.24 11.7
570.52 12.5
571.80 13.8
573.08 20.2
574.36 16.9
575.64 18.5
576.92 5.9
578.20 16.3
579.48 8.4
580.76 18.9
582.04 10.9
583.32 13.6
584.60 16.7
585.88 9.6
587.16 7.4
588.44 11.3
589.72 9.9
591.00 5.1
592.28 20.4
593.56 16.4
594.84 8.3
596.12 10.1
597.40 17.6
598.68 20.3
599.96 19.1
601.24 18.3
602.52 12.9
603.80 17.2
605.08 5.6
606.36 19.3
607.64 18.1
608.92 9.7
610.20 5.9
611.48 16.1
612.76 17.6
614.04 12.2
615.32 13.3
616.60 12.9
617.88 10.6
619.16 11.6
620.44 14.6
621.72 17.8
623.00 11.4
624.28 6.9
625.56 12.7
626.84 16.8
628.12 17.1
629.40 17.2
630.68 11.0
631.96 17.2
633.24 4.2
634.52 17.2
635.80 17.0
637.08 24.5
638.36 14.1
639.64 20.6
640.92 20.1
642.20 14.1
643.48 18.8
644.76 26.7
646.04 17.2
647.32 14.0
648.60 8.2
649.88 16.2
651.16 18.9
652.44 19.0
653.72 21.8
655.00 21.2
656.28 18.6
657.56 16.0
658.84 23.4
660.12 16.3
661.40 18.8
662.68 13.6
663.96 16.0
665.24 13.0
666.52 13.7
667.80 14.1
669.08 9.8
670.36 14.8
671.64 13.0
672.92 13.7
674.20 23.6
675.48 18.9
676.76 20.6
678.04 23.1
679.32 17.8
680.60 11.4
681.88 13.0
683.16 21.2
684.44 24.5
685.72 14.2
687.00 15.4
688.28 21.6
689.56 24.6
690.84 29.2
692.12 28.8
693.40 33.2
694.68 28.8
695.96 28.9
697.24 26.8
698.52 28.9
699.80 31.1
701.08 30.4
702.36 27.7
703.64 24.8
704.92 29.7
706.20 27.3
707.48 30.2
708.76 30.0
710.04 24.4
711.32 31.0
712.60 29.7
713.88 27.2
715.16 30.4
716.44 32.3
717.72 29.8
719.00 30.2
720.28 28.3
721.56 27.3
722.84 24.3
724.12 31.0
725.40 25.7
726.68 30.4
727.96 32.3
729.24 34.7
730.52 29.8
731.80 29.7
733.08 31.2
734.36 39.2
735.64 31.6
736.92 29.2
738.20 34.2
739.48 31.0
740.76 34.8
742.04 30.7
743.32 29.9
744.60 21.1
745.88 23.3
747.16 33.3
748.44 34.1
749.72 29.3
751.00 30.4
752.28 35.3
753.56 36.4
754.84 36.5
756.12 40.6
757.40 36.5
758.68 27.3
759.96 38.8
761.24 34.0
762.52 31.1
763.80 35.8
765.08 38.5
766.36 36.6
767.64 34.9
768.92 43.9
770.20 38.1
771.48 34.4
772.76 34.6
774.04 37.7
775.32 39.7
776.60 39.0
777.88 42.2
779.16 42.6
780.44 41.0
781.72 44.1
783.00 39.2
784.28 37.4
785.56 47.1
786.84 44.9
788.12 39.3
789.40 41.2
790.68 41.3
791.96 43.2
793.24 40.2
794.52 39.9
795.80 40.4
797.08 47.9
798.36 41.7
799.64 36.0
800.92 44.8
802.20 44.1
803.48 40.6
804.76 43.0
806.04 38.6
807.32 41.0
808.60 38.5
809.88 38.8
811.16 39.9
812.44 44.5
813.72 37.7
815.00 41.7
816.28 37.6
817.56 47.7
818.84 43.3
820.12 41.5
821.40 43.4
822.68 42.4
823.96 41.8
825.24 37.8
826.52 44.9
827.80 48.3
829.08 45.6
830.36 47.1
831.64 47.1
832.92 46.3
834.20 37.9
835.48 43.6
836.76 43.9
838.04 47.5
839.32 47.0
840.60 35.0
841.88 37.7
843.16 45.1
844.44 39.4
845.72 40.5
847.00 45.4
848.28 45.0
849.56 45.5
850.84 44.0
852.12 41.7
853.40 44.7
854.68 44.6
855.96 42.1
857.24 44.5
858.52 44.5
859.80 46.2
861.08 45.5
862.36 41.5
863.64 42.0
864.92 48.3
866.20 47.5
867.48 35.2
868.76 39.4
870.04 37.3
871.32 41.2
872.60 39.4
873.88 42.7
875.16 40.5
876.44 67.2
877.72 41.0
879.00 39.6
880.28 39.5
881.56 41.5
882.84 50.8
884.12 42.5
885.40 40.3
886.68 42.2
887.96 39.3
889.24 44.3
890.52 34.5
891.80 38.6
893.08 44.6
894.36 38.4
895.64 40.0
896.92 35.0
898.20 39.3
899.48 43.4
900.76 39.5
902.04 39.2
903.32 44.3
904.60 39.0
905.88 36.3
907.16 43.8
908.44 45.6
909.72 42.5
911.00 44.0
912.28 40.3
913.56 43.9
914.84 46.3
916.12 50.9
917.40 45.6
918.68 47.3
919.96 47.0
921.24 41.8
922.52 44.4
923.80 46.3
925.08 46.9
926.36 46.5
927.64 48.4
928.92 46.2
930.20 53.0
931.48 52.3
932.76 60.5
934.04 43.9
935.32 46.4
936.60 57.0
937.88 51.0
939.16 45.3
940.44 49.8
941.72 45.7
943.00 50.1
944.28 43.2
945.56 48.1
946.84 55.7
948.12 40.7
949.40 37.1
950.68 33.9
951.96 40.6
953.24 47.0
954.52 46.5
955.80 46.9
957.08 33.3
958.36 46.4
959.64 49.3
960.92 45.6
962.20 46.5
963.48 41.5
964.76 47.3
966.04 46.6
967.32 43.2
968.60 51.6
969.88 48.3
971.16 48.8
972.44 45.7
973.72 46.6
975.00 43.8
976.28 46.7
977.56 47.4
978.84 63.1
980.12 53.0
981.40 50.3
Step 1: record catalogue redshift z 0.731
